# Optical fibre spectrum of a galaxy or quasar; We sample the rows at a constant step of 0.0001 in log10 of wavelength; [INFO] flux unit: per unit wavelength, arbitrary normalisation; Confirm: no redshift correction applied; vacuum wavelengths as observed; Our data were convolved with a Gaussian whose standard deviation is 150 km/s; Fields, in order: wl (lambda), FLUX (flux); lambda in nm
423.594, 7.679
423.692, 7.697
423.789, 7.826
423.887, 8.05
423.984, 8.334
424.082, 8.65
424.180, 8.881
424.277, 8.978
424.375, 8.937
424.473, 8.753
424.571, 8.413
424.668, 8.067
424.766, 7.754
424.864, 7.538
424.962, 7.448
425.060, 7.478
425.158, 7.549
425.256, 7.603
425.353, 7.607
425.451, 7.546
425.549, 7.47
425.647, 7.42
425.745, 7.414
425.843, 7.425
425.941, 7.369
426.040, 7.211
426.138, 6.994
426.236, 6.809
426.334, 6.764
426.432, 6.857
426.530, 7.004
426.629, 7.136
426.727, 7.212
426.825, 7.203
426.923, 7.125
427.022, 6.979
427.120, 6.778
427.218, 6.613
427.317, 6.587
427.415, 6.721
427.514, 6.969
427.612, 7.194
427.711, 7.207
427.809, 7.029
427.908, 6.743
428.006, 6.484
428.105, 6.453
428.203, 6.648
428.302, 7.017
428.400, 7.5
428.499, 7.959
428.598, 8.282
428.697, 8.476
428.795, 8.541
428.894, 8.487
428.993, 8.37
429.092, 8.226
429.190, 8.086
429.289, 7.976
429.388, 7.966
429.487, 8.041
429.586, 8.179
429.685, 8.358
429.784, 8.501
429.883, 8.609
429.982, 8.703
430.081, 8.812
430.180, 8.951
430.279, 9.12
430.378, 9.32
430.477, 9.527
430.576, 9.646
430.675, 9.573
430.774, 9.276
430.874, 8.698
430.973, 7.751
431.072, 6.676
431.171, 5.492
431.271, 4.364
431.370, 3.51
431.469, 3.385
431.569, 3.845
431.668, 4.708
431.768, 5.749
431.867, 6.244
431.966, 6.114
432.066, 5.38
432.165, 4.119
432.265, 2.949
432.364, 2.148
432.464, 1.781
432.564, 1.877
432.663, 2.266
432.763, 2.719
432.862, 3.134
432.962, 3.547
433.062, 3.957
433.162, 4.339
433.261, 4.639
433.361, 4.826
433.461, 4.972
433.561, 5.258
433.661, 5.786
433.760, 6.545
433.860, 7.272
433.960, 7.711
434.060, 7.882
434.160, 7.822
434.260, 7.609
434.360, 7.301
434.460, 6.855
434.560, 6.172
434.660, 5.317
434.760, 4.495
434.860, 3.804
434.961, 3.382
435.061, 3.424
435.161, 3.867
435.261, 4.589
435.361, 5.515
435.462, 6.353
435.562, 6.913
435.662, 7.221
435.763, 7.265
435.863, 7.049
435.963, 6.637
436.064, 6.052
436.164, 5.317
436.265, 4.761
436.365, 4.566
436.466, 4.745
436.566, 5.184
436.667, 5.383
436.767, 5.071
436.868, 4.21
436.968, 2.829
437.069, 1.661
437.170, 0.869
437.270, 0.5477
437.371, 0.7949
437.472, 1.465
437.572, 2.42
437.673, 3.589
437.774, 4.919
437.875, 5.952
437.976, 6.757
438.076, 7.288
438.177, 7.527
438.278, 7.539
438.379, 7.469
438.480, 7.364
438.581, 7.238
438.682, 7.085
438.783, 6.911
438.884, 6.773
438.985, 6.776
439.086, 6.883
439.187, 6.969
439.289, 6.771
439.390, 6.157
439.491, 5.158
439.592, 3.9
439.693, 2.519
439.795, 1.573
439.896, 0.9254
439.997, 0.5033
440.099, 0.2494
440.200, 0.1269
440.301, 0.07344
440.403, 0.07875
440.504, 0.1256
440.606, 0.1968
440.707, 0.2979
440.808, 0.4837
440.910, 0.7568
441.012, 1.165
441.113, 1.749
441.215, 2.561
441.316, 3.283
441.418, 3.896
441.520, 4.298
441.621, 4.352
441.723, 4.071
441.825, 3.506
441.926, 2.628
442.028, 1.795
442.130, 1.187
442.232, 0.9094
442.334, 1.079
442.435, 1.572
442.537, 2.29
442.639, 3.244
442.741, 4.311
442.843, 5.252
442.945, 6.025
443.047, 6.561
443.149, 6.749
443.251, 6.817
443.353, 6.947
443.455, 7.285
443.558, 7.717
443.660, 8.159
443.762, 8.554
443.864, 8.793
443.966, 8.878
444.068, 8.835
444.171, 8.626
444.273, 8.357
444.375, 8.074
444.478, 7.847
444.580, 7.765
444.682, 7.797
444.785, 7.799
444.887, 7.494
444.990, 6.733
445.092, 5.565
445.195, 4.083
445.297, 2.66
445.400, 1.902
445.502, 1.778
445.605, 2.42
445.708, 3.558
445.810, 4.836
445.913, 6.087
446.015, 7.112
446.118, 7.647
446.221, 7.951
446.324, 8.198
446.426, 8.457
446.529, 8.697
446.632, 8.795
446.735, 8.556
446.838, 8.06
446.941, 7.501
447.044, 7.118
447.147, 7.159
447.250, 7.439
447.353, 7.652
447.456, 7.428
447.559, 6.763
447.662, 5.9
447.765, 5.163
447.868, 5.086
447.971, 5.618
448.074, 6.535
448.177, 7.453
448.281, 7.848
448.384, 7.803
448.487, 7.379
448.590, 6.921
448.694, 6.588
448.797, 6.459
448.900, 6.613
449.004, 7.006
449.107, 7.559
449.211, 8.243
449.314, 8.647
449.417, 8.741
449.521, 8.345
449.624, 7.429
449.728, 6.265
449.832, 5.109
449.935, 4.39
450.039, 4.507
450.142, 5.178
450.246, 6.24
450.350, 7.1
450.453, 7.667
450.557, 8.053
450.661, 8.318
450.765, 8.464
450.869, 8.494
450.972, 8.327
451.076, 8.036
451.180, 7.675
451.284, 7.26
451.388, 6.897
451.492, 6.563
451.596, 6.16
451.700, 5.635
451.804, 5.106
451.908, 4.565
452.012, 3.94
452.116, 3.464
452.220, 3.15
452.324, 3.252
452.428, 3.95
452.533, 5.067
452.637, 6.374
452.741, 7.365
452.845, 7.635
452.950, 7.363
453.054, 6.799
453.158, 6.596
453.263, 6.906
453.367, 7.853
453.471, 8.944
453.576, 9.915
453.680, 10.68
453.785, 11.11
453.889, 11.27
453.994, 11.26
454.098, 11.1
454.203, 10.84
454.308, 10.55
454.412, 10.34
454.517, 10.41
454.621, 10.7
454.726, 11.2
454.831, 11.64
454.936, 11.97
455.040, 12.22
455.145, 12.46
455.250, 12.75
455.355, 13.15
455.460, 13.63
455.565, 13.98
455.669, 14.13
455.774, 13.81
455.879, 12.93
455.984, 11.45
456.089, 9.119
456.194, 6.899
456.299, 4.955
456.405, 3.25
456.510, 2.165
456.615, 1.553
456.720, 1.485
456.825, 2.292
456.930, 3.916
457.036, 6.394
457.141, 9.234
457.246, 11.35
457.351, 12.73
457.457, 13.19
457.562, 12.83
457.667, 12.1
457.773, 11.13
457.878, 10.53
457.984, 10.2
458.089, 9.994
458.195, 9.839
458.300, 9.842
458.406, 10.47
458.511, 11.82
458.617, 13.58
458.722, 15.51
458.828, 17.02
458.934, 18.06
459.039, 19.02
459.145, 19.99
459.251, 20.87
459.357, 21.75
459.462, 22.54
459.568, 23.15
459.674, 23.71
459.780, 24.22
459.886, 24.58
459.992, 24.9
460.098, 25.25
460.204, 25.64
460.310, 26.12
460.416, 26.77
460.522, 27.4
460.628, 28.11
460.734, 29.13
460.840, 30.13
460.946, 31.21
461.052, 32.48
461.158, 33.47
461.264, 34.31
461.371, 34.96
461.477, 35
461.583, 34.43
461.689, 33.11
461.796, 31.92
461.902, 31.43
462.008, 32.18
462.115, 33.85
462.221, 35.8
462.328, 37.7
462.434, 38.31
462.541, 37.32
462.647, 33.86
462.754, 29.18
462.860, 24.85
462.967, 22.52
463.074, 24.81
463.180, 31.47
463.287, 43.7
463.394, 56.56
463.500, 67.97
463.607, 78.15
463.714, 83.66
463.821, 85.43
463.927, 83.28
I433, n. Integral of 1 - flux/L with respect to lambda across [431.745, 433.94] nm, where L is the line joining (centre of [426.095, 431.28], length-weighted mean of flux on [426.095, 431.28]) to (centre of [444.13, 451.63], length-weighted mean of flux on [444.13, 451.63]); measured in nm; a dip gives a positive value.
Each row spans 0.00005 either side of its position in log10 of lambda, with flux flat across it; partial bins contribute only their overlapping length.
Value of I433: 0.915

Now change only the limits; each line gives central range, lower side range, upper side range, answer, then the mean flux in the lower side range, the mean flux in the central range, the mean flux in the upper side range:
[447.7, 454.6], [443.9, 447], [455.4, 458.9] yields 0.856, 6.75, 7.25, 9.85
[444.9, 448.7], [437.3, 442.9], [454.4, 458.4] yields -0.169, 3.53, 6.4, 9.78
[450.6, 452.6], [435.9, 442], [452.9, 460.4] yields 0.800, 3.84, 6.03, 12.6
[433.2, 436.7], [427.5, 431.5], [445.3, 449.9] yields 0.777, 7.74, 5.78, 6.72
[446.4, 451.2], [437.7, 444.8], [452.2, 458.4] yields -0.062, 4.76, 7.2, 9.19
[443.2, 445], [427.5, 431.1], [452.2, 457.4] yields 0.124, 8.11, 7.94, 8.84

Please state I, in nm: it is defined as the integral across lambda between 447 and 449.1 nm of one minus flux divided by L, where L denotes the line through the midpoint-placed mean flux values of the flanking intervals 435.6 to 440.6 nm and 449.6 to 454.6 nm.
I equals -0.11 nm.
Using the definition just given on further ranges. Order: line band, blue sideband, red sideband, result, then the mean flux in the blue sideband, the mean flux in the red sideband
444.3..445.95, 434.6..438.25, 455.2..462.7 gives 0.78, 4.68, 19.7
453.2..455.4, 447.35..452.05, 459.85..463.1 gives 0.73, 6.81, 30.8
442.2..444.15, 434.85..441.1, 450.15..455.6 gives -0.05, 4.18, 8.43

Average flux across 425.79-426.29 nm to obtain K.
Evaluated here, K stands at 7.15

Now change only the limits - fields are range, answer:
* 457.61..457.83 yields 11.6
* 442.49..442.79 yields 3.29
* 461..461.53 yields 34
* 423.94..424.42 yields 8.75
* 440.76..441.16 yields 1.03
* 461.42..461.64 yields 34.8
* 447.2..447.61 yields 7.32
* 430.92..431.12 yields 7.26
